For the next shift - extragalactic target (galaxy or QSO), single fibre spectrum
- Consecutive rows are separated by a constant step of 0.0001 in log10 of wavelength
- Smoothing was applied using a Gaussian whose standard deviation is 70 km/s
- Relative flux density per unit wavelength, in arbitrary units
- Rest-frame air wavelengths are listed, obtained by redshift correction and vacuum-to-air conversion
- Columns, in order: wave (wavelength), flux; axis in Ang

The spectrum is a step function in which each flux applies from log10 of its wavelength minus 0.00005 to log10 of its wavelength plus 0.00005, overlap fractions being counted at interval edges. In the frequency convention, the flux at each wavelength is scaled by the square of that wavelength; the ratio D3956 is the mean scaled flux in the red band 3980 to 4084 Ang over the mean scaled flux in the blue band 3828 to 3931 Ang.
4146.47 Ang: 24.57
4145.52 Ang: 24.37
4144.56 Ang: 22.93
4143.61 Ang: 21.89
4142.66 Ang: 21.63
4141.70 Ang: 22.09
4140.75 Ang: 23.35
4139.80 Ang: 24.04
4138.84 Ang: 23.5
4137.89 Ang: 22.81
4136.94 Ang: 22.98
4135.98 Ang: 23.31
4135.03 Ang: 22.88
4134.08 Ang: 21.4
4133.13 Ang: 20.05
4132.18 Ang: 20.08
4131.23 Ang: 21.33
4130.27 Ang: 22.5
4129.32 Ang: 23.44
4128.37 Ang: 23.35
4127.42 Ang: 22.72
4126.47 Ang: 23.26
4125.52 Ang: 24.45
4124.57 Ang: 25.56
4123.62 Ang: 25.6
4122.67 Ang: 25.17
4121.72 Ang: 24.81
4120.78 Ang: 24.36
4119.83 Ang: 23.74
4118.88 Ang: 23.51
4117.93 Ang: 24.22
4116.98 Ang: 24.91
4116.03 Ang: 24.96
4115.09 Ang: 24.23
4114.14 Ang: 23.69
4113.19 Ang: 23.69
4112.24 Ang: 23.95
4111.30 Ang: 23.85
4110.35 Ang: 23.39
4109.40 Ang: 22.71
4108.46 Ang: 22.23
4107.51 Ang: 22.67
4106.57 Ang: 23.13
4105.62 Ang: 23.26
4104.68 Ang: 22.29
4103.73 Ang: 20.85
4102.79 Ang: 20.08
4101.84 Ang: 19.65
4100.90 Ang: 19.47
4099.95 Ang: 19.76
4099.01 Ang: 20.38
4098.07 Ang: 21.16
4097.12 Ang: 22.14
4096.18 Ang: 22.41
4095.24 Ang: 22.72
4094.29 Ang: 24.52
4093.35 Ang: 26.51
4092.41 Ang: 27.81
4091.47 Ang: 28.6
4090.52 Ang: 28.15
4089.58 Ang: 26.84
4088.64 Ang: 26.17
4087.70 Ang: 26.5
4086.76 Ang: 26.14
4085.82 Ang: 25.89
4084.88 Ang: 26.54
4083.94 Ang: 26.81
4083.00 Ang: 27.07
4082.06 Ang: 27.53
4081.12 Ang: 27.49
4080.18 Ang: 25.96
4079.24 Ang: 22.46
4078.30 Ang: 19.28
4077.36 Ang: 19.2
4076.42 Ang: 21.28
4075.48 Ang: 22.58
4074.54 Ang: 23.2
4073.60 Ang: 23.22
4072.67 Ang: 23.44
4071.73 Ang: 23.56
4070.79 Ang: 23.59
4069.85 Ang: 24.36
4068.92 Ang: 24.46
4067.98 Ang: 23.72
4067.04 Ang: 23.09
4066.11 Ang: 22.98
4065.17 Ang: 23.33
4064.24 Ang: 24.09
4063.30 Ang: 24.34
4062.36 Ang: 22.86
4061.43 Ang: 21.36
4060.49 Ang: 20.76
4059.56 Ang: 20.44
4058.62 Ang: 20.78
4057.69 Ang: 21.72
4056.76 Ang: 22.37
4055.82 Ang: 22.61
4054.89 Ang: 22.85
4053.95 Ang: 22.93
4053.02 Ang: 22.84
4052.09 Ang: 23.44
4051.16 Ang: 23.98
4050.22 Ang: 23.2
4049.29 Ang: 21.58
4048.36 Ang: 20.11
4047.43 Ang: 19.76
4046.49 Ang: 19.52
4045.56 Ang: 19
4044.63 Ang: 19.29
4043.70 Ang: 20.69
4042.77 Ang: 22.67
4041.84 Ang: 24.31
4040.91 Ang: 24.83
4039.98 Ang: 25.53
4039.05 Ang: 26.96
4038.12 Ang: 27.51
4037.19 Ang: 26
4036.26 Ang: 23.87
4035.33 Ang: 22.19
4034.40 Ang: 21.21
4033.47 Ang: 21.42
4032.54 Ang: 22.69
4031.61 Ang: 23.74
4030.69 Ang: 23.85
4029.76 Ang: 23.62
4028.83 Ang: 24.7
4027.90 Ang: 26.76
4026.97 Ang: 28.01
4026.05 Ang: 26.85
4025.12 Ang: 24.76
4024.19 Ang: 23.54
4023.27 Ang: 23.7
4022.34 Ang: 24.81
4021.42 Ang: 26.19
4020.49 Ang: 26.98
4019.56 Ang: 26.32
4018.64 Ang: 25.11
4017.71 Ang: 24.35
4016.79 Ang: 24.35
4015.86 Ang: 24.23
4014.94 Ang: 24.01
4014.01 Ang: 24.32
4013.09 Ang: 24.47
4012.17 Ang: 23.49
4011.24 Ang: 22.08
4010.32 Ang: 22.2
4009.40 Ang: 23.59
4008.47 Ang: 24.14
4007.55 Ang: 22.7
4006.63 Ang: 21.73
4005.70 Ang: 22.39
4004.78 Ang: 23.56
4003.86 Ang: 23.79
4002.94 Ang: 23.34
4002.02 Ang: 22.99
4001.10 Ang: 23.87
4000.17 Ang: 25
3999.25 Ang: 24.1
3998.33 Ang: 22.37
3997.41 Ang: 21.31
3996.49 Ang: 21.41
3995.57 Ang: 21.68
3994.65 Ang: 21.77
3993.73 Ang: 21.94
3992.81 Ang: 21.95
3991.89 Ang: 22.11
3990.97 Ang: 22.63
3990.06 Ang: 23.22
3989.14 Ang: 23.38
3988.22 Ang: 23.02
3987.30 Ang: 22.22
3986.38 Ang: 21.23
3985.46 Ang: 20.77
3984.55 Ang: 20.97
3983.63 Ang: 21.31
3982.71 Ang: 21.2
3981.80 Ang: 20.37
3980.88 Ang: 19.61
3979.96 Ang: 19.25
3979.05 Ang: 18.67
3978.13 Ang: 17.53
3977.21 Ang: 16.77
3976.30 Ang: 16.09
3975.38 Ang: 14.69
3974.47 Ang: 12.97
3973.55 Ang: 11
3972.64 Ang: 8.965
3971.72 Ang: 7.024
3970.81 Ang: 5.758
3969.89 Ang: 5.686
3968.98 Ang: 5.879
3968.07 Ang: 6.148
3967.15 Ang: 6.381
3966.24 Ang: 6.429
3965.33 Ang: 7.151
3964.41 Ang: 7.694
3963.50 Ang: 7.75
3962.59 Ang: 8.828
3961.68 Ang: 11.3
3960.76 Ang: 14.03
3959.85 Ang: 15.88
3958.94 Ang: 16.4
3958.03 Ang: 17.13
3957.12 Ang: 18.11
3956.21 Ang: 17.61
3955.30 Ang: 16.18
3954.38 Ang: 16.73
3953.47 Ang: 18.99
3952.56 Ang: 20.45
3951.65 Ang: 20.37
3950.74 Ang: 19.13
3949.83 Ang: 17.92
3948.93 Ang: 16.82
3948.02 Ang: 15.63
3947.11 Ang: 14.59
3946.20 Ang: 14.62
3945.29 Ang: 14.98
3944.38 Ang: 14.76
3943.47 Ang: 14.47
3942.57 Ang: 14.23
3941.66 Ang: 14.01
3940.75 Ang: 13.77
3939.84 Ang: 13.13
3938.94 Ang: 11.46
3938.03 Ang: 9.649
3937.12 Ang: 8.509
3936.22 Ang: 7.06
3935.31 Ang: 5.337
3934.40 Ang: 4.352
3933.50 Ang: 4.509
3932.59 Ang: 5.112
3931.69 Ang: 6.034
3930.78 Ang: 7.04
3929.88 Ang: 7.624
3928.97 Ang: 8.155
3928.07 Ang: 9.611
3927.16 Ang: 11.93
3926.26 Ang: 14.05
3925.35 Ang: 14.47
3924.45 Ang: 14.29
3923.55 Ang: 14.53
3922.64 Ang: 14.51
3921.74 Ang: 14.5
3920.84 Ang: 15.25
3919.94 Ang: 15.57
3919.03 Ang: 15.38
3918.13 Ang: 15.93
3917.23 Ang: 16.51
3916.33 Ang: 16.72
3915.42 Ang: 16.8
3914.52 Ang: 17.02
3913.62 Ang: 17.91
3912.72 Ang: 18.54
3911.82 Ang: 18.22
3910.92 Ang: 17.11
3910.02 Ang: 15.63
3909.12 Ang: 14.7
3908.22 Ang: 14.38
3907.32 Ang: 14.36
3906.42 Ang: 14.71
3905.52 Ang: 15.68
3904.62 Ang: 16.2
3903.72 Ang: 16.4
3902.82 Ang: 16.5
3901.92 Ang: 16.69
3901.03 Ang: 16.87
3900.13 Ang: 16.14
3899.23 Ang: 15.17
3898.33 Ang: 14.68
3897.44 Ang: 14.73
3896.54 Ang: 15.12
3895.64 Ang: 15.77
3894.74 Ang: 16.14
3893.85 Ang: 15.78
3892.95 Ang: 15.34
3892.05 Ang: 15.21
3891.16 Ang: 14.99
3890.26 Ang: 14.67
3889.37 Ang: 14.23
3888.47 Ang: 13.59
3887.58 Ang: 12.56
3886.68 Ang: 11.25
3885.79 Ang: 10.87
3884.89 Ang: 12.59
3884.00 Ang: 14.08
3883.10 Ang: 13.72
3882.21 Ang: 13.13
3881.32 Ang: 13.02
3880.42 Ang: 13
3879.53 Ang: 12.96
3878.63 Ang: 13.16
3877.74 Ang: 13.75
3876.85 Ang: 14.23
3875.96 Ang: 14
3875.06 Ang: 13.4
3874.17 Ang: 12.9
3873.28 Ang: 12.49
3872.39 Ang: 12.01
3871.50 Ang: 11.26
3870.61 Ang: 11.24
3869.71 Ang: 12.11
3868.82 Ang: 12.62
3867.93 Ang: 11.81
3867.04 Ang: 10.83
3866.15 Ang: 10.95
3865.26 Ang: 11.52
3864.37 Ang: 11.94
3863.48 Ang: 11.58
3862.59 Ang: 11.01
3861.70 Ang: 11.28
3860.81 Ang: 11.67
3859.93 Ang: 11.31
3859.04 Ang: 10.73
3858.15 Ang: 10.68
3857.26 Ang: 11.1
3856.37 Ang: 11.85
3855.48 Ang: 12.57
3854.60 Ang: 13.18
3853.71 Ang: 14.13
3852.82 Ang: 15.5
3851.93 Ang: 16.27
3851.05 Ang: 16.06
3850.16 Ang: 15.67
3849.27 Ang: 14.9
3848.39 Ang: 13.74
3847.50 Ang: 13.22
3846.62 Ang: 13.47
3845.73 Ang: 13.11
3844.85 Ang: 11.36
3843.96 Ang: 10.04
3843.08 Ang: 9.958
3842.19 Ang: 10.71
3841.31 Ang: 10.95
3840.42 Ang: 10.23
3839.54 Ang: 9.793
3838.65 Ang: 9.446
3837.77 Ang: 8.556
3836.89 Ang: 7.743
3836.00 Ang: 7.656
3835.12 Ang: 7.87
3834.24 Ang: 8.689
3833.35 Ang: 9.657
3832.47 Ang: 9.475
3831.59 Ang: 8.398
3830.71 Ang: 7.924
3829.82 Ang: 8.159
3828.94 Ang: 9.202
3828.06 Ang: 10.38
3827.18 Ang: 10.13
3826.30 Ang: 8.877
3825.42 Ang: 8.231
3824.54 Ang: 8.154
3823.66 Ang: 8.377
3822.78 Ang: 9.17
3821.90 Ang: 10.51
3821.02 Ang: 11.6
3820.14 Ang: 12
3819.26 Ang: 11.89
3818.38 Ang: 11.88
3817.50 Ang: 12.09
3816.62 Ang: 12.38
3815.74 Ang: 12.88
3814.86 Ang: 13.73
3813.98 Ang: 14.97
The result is 1.9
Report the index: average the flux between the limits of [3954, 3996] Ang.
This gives 15.7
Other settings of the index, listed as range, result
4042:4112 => 23.1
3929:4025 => 17.3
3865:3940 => 13.3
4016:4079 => 23.3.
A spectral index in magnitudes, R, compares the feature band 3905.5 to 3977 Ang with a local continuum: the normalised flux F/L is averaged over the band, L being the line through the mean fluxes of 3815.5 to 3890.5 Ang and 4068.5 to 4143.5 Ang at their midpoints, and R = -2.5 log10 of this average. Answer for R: 0.205 mag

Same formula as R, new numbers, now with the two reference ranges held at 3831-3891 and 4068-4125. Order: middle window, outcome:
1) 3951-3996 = 0.11 mag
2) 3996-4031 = -0.22 mag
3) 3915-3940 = 0.32 mag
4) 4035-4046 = -0.12 mag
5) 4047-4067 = -0.02 mag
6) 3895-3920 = -0.12 mag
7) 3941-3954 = 0.00 mag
